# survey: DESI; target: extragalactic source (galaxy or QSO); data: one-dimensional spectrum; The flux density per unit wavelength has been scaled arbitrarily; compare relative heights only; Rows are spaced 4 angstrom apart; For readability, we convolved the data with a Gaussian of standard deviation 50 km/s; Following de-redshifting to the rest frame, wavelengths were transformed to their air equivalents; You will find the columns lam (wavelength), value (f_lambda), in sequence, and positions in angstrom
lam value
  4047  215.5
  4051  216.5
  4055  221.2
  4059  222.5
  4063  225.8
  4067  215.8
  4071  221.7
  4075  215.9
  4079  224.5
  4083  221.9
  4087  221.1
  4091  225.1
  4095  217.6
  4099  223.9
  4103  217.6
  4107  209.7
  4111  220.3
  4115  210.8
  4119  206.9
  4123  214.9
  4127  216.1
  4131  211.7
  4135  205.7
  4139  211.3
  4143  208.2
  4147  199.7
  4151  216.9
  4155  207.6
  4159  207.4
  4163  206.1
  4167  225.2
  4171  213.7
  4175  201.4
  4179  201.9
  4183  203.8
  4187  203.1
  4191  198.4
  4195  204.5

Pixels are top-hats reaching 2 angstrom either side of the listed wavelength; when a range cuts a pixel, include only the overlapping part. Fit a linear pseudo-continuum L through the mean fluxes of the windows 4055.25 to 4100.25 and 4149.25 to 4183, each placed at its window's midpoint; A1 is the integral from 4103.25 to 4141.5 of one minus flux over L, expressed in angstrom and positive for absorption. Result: 0.59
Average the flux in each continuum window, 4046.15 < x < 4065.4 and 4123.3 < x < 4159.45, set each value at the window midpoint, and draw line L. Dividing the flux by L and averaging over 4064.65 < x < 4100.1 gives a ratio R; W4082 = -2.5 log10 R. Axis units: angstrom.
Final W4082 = -0.018 mag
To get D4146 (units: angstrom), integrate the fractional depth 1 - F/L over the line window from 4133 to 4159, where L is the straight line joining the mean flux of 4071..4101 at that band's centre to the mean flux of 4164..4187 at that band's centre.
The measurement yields 0.6 angstrom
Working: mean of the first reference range 221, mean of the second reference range 209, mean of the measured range 208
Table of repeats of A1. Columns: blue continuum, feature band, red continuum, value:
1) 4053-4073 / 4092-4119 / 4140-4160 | -0.2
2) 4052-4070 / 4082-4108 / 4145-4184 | -0.3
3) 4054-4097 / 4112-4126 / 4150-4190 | 0.2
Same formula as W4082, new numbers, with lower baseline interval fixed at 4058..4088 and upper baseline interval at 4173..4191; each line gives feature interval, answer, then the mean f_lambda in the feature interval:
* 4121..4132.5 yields -0.01 mag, 214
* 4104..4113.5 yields 0.00 mag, 215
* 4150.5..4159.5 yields -0.02 mag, 210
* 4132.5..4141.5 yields 0.01 mag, 209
